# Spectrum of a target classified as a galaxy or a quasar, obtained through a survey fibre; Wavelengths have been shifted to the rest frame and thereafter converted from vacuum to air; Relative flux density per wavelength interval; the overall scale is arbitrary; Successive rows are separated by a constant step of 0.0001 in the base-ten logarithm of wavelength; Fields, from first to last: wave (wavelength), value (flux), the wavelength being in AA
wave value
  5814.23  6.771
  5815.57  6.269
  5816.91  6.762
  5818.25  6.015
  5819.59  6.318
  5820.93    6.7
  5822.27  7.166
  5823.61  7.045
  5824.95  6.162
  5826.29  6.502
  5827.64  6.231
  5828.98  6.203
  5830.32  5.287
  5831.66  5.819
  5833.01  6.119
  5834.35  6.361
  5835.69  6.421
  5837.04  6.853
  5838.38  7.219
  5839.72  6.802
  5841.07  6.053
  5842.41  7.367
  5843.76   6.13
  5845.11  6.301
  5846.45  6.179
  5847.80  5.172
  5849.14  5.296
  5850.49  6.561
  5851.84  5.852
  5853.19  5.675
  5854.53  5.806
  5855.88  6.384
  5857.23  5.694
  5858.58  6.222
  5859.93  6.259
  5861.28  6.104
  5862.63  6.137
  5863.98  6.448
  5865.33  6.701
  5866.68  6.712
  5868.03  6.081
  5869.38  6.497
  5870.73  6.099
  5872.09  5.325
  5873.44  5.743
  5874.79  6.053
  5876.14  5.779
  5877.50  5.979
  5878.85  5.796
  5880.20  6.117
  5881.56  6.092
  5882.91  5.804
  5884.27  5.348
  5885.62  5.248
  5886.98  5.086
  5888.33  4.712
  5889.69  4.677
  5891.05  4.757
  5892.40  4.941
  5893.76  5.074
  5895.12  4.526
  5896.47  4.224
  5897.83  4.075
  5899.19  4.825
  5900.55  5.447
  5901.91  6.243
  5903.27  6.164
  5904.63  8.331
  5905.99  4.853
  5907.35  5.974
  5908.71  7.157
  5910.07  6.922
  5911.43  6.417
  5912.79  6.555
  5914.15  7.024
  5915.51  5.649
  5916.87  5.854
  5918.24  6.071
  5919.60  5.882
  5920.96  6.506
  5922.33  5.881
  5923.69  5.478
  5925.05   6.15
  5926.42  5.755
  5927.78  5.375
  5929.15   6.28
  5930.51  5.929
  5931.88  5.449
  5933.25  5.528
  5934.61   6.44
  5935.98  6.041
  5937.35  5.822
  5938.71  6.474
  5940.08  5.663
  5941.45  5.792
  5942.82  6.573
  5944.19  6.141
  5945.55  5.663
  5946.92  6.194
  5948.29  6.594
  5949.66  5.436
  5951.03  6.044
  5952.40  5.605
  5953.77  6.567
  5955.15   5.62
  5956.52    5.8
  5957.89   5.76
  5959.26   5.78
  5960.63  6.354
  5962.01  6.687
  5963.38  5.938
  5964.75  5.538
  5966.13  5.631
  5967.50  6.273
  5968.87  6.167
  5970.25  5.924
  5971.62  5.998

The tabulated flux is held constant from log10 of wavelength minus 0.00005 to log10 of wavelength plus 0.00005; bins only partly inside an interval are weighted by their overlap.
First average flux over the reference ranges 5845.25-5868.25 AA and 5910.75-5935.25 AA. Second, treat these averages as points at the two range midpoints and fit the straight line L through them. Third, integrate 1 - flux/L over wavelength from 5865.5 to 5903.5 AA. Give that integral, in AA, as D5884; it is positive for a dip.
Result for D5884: 3.56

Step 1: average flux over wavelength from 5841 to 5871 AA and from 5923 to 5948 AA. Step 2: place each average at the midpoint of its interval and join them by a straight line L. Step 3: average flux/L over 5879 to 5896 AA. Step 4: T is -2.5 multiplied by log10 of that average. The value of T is 0.17 mag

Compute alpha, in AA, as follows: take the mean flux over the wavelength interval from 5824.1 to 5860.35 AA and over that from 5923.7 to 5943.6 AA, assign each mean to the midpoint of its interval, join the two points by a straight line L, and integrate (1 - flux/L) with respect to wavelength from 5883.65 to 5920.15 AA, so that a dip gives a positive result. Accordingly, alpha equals 2.3 AA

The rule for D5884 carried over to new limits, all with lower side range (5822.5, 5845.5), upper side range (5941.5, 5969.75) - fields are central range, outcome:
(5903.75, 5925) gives -0.5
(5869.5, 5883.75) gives 0.9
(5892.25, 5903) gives 2.1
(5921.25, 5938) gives 0.7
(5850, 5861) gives 0.5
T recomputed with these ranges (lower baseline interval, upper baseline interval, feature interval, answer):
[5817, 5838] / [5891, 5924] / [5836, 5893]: 0.029 mag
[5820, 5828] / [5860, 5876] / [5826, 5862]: 0.042 mag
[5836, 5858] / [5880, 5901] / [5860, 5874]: -0.095 mag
